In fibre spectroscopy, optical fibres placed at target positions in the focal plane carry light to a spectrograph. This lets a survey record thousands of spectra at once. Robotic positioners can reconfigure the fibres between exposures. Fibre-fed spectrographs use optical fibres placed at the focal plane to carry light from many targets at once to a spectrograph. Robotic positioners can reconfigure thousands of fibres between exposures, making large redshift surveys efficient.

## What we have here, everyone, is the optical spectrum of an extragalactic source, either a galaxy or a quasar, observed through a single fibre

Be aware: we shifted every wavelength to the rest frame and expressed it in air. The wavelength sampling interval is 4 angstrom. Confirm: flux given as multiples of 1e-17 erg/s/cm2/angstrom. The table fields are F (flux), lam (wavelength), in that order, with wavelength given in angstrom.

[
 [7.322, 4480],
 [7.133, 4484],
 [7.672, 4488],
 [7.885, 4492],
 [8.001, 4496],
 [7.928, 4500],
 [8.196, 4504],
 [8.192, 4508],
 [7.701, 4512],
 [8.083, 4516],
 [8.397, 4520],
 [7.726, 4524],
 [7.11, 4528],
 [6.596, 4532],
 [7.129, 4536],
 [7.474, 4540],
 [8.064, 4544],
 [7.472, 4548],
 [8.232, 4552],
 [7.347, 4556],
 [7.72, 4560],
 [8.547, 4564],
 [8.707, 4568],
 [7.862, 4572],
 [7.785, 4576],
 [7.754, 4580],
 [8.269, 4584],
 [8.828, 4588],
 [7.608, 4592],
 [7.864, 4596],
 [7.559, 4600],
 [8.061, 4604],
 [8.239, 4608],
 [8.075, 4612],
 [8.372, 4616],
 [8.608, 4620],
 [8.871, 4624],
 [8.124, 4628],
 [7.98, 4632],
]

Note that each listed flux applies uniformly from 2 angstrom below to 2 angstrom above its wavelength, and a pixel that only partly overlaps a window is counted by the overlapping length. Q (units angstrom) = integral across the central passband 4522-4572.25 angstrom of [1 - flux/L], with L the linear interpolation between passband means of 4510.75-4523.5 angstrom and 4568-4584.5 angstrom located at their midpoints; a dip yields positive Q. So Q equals 2.0 angstrom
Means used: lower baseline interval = 8.04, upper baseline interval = 7.98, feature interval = 7.69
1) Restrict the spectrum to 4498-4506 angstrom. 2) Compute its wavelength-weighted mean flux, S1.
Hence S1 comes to 8.06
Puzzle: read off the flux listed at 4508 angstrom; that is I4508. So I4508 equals 8.192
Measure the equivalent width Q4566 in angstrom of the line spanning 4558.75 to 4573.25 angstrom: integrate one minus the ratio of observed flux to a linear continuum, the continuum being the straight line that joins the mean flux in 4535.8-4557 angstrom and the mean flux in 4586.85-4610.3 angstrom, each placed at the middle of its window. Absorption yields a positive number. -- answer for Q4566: -0.8 angstrom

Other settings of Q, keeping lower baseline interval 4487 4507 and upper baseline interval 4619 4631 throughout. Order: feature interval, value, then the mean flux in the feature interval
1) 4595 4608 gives 0.77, 7.89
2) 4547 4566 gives 0.74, 7.88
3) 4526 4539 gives 1.80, 6.99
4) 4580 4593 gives 0.18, 8.21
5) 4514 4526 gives -0.02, 8.07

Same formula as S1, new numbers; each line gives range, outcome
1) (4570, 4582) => 7.8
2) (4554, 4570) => 8.08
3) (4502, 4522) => 8.11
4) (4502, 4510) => 8.19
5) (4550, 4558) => 7.79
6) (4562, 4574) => 8.37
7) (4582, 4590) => 8.55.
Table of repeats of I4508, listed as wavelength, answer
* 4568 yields 8.707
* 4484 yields 7.133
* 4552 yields 8.232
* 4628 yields 8.124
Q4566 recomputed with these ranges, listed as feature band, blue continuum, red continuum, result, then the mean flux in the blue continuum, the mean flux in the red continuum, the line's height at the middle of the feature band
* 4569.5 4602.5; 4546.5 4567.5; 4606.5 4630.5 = 0.8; 7.93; 8.38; 8.14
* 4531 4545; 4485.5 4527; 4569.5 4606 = 1.1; 7.95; 7.96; 7.95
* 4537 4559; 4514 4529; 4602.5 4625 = 0.9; 7.88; 8.36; 8.01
